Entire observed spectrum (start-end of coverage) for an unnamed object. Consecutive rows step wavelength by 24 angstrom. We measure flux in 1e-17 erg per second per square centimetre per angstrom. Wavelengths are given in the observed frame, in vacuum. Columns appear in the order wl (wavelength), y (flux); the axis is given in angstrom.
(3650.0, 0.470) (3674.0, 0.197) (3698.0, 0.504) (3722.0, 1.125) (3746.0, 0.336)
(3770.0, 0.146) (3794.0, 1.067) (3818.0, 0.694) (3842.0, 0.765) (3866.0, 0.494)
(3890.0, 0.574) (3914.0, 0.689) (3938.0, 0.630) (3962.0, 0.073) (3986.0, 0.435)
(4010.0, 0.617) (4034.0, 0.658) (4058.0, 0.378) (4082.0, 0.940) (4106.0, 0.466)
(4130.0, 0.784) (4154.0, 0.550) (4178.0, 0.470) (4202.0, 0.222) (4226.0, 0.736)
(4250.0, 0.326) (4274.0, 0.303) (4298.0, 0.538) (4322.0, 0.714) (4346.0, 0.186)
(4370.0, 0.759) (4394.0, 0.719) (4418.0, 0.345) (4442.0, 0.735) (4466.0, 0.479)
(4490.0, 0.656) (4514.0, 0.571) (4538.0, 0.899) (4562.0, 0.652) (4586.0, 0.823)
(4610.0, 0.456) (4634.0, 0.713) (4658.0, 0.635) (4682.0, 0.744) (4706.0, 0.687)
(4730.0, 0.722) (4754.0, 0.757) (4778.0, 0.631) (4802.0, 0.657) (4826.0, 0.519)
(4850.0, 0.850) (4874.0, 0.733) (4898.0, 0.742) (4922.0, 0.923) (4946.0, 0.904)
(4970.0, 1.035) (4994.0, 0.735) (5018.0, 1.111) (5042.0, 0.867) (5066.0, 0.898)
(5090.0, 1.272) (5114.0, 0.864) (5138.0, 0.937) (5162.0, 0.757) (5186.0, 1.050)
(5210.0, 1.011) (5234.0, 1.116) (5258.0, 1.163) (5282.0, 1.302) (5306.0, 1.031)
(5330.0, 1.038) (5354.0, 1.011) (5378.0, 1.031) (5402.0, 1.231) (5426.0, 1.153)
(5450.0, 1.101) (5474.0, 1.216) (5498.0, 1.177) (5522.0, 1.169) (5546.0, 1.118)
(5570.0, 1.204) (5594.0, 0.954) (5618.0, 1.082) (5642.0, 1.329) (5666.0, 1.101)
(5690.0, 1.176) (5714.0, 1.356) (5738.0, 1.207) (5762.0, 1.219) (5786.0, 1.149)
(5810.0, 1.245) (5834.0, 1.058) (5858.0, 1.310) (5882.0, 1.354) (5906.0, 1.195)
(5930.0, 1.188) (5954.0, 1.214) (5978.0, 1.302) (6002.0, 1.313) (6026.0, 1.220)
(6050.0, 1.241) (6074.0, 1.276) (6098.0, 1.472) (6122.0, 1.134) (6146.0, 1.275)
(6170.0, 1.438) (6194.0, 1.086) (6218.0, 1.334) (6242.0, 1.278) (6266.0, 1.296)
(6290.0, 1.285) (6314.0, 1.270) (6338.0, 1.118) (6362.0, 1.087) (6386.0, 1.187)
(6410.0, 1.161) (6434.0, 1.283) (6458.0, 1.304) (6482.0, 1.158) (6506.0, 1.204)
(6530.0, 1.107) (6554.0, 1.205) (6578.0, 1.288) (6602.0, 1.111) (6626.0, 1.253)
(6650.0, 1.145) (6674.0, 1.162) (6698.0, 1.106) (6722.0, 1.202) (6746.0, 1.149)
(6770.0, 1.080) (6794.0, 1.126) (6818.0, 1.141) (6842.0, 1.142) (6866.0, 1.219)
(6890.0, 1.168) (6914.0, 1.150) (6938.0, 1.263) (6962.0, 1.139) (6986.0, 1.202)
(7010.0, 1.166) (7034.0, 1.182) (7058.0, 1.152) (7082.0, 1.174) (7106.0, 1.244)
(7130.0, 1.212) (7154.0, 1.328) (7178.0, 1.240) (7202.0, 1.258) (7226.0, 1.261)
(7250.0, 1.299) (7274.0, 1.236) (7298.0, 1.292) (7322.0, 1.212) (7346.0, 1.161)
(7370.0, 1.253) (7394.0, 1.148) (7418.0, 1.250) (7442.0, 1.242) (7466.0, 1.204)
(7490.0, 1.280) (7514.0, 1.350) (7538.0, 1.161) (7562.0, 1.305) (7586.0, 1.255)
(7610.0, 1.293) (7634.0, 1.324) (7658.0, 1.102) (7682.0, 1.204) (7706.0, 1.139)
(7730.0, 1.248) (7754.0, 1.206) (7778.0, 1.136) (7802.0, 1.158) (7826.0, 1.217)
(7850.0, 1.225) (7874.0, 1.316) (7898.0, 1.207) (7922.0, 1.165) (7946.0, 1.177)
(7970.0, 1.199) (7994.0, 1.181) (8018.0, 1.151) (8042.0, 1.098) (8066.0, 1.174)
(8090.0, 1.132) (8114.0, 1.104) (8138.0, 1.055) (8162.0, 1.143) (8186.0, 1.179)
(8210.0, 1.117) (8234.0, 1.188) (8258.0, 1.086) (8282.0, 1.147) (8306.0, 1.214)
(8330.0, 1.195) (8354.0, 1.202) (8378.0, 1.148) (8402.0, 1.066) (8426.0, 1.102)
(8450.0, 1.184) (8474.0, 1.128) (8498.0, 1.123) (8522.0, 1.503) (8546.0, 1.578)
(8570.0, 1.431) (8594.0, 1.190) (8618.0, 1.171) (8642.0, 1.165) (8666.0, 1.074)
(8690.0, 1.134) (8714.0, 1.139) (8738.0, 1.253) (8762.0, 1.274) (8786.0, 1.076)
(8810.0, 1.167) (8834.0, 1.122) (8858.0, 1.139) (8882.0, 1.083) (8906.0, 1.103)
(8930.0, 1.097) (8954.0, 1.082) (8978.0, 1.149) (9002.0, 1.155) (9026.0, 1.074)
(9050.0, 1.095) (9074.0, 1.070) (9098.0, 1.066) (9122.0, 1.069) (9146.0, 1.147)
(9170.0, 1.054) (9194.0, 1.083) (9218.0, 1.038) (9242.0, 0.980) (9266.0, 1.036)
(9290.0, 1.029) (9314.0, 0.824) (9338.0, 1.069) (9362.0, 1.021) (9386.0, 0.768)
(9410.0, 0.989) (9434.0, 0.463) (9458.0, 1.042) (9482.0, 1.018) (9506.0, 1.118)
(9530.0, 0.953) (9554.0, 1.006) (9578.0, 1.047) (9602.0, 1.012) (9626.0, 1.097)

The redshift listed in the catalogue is 0.30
